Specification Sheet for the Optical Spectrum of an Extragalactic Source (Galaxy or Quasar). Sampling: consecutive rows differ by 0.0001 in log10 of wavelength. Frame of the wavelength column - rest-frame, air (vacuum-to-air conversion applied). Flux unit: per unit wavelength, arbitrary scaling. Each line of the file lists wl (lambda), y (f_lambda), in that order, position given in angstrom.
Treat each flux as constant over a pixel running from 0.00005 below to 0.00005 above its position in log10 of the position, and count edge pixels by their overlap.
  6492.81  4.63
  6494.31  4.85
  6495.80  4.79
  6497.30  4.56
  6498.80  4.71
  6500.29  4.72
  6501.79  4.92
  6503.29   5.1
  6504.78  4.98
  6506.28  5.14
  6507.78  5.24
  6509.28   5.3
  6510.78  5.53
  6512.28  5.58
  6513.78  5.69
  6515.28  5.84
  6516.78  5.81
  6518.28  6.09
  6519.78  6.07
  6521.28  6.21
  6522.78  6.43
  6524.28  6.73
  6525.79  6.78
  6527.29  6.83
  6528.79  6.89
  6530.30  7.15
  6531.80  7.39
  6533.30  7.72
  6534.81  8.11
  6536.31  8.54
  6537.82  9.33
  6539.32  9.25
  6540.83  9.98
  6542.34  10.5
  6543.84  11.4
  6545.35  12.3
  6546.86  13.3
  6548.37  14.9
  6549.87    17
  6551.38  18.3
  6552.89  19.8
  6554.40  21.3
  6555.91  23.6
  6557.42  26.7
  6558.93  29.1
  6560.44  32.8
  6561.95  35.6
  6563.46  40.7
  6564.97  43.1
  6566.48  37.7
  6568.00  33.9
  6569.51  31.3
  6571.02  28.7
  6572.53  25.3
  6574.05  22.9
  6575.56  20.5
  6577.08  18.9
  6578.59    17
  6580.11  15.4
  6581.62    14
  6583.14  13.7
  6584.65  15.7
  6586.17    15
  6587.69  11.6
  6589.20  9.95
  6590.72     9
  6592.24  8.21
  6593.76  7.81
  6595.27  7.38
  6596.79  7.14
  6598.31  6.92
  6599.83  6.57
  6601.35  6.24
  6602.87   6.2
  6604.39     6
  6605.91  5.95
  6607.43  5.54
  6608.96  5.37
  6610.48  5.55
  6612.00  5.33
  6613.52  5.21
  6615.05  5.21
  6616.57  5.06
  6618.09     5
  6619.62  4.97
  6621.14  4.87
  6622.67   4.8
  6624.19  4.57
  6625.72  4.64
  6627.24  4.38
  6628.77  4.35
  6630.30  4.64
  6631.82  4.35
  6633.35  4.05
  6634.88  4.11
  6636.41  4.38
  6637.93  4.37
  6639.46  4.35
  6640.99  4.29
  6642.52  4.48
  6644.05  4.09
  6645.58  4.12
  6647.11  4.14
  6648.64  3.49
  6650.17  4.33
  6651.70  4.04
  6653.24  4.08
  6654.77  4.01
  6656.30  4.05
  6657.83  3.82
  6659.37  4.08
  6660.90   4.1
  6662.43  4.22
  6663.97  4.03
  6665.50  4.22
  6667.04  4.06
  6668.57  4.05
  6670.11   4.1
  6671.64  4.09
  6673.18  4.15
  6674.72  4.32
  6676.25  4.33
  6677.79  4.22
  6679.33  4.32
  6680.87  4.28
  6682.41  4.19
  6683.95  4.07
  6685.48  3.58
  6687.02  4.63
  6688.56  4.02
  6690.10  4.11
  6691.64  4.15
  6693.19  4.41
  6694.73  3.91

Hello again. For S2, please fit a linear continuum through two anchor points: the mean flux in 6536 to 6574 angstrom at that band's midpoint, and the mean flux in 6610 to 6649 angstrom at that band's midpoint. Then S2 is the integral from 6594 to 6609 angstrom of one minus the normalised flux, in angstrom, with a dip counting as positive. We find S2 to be 6.6 angstrom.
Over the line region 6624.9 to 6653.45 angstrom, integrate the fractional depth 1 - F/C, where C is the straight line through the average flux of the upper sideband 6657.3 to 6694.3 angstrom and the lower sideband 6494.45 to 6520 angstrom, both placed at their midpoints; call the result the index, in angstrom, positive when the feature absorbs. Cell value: 0.9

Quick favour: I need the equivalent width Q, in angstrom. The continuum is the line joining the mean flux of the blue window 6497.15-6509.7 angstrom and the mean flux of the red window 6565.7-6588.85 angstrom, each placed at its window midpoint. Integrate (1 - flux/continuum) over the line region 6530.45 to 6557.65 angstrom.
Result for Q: 1.8 angstrom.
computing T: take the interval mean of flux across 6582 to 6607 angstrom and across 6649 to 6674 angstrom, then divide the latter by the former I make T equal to 0.45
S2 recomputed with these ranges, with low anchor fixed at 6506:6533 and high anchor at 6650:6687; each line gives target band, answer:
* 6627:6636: 0.6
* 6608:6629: -0.7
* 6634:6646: 0.6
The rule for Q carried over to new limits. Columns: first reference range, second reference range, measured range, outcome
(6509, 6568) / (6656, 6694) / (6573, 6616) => 2.2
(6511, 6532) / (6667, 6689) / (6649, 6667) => 1.5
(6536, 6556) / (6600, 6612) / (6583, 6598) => -4.1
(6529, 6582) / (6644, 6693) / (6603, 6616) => 7.2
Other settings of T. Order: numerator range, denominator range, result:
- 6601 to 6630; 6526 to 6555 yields 0.45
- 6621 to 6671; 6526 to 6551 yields 0.42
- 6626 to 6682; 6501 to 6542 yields 0.63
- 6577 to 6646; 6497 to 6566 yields 0.57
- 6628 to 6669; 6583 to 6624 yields 0.57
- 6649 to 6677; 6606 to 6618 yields 0.77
